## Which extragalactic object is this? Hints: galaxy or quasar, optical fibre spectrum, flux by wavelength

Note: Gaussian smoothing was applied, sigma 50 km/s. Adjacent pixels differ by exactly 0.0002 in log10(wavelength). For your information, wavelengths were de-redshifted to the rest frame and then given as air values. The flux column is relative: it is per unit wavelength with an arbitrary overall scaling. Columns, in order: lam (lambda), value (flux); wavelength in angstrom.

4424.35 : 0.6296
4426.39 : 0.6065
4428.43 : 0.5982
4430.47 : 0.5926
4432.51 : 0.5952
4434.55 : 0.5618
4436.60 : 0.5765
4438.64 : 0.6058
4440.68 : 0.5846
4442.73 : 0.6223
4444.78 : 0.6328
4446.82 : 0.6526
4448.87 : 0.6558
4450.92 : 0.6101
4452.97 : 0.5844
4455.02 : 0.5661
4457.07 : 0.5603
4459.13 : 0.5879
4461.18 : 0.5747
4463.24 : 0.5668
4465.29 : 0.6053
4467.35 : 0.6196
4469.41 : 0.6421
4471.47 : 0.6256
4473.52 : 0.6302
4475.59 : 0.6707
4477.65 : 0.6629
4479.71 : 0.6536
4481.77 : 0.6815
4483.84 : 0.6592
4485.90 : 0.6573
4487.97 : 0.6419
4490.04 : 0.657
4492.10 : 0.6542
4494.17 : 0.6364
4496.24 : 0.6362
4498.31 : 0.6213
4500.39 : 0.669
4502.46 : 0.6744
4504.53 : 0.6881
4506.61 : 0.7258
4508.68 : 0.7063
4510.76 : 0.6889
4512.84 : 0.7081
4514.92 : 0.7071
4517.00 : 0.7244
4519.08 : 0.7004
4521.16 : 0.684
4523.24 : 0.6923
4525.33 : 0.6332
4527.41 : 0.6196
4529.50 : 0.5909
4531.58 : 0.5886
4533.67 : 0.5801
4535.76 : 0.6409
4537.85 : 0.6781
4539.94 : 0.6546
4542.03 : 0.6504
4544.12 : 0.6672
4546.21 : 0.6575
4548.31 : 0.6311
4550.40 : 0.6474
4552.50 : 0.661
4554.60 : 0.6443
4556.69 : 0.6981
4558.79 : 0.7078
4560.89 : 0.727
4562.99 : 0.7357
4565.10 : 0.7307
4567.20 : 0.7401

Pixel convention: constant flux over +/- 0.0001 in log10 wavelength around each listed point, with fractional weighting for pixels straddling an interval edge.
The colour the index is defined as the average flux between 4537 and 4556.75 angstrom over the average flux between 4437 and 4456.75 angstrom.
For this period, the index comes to 1.08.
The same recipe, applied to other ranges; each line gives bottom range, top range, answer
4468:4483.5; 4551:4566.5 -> 1.07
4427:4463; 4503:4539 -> 1.12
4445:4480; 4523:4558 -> 1.04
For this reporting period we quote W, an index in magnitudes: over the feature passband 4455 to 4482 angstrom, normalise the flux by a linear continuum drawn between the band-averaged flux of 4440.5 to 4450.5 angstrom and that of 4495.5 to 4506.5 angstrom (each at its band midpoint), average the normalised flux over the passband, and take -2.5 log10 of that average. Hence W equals 0.05 mag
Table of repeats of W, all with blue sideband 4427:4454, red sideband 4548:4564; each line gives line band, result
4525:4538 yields 0.091 mag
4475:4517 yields -0.046 mag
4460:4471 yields 0.036 mag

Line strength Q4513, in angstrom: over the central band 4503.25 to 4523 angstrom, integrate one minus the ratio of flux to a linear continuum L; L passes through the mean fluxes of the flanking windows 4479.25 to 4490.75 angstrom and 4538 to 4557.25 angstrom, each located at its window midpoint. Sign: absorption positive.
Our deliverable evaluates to -1.4 angstrom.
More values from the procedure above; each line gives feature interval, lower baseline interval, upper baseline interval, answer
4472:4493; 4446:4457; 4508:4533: -0.69 angstrom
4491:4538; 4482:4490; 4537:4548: -0.37 angstrom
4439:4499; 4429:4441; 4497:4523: 0.75 angstrom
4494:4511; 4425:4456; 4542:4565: -0.74 angstrom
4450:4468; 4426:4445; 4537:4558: 0.70 angstrom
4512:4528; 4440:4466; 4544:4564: -0.82 angstrom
